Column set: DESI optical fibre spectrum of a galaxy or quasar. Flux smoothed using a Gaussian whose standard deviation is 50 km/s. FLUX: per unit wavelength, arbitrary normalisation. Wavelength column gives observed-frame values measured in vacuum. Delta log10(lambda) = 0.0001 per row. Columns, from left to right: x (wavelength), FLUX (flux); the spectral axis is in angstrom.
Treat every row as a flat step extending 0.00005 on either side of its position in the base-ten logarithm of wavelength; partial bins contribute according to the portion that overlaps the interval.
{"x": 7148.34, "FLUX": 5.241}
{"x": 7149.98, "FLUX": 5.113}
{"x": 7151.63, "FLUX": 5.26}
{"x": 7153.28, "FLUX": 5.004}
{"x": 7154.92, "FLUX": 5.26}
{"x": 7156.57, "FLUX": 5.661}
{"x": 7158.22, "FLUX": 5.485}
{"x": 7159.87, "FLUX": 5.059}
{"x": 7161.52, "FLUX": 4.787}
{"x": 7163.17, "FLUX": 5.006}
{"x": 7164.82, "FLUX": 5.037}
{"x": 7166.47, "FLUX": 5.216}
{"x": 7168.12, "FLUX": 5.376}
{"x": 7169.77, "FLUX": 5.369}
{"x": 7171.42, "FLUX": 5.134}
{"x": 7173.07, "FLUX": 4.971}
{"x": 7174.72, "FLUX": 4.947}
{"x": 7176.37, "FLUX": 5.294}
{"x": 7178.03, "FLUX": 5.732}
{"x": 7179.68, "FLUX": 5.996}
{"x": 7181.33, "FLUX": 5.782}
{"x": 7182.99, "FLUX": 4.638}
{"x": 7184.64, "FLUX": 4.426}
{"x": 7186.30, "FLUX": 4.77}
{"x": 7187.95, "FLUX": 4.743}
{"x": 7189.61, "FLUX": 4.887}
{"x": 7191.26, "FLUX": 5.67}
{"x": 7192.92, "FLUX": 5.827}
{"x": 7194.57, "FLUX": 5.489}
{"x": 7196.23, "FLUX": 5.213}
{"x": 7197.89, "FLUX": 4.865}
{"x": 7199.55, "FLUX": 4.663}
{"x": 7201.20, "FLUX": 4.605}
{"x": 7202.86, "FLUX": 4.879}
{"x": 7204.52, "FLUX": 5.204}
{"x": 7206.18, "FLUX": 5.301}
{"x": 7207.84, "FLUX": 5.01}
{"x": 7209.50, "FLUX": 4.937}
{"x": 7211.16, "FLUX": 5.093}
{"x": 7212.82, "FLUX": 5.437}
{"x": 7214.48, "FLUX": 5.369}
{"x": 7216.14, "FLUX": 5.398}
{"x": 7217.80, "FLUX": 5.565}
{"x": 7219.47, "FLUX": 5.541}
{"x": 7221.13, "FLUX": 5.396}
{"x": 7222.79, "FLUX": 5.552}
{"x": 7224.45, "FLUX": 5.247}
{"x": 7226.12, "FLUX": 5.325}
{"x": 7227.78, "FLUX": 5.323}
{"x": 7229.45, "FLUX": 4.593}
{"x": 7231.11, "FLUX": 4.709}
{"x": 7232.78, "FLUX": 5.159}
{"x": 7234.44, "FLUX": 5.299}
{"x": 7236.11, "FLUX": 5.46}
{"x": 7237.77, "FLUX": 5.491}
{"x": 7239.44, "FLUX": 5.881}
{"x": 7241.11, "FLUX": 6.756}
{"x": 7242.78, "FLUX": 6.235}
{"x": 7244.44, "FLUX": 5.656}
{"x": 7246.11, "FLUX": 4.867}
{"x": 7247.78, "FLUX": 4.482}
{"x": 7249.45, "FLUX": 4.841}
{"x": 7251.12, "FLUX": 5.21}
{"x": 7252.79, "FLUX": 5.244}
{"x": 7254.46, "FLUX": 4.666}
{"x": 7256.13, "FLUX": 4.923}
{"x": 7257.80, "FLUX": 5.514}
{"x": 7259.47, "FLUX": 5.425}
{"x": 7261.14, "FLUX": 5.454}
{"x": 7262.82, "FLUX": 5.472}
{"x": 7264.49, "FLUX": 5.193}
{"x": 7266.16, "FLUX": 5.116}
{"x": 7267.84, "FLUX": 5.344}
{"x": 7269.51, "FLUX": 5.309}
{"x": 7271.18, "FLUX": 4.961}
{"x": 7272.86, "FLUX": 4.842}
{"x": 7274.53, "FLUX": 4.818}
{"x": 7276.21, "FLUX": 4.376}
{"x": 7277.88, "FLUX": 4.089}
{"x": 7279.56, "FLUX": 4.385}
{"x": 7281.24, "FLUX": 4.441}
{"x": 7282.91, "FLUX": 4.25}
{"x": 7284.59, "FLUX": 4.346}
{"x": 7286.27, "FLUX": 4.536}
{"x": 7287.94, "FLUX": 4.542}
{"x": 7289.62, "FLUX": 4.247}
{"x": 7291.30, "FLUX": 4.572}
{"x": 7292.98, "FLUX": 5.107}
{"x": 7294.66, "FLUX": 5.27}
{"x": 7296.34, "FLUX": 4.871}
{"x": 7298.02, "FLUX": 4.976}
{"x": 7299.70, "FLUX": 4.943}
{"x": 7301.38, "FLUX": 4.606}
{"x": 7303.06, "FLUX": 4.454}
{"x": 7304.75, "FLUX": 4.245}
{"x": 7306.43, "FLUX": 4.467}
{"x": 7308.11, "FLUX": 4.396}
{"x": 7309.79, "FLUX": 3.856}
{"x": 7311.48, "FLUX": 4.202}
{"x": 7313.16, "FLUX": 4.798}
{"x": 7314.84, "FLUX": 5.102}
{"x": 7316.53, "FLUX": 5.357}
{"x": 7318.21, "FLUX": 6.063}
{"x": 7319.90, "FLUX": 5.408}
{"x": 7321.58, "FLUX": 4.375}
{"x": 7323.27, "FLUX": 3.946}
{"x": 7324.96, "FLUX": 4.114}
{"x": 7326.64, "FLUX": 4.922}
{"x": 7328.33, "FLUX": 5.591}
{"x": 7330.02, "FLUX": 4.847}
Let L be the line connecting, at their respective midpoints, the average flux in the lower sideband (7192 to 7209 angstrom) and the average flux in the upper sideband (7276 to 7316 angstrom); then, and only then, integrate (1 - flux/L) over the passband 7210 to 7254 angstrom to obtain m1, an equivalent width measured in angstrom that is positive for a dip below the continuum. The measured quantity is -3.8 angstrom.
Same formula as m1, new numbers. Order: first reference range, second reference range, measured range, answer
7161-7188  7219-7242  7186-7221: 0.7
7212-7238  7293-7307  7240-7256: -0.6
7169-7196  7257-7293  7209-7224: -0.9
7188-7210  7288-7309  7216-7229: -1.0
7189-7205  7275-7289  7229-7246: -2.7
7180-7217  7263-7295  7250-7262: -0.9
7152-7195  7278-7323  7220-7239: -1.1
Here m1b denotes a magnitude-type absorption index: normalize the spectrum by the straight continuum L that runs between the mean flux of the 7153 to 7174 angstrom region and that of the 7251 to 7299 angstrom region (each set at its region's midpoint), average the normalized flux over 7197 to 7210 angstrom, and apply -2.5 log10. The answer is 0.031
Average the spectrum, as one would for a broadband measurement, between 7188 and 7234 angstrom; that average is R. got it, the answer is 5.19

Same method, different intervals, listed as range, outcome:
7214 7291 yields 5.1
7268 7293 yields 4.59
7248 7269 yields 5.18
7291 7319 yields 4.78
